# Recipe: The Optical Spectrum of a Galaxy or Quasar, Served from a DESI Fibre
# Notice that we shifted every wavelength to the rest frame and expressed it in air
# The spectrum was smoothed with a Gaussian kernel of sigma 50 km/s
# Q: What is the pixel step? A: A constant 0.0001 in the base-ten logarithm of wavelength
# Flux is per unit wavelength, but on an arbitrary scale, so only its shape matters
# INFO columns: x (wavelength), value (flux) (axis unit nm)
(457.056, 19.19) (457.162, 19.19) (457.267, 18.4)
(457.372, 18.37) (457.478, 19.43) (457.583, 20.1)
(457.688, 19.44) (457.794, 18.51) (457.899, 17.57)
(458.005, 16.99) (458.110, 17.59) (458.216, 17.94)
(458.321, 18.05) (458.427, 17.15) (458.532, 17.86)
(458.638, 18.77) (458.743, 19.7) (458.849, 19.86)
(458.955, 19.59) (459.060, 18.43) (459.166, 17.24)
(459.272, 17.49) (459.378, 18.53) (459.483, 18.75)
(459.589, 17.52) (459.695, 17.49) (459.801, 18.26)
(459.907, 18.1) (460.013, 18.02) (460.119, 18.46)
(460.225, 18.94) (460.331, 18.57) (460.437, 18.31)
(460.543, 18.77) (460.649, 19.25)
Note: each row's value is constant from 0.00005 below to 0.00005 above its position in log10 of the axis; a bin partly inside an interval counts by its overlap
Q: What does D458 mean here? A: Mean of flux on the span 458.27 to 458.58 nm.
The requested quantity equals 17.7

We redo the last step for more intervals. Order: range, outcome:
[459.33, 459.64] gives 18.3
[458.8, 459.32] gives 18.5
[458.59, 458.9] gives 19.5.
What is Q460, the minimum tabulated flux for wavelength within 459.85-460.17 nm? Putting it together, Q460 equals 18.02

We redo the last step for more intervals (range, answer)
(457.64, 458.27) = 16.99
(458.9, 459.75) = 17.24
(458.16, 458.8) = 17.15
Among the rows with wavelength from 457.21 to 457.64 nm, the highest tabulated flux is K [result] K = 20.1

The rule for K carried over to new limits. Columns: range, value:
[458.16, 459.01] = 19.86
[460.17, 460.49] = 18.94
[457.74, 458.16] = 18.51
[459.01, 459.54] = 18.75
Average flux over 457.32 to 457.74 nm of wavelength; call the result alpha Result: 19.3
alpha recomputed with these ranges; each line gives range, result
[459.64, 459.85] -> 17.8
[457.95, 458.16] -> 17.3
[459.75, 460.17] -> 18.2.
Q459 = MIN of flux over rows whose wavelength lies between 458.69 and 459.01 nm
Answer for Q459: 19.59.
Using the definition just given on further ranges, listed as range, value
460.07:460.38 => 18.46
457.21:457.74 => 18.37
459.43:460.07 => 17.49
